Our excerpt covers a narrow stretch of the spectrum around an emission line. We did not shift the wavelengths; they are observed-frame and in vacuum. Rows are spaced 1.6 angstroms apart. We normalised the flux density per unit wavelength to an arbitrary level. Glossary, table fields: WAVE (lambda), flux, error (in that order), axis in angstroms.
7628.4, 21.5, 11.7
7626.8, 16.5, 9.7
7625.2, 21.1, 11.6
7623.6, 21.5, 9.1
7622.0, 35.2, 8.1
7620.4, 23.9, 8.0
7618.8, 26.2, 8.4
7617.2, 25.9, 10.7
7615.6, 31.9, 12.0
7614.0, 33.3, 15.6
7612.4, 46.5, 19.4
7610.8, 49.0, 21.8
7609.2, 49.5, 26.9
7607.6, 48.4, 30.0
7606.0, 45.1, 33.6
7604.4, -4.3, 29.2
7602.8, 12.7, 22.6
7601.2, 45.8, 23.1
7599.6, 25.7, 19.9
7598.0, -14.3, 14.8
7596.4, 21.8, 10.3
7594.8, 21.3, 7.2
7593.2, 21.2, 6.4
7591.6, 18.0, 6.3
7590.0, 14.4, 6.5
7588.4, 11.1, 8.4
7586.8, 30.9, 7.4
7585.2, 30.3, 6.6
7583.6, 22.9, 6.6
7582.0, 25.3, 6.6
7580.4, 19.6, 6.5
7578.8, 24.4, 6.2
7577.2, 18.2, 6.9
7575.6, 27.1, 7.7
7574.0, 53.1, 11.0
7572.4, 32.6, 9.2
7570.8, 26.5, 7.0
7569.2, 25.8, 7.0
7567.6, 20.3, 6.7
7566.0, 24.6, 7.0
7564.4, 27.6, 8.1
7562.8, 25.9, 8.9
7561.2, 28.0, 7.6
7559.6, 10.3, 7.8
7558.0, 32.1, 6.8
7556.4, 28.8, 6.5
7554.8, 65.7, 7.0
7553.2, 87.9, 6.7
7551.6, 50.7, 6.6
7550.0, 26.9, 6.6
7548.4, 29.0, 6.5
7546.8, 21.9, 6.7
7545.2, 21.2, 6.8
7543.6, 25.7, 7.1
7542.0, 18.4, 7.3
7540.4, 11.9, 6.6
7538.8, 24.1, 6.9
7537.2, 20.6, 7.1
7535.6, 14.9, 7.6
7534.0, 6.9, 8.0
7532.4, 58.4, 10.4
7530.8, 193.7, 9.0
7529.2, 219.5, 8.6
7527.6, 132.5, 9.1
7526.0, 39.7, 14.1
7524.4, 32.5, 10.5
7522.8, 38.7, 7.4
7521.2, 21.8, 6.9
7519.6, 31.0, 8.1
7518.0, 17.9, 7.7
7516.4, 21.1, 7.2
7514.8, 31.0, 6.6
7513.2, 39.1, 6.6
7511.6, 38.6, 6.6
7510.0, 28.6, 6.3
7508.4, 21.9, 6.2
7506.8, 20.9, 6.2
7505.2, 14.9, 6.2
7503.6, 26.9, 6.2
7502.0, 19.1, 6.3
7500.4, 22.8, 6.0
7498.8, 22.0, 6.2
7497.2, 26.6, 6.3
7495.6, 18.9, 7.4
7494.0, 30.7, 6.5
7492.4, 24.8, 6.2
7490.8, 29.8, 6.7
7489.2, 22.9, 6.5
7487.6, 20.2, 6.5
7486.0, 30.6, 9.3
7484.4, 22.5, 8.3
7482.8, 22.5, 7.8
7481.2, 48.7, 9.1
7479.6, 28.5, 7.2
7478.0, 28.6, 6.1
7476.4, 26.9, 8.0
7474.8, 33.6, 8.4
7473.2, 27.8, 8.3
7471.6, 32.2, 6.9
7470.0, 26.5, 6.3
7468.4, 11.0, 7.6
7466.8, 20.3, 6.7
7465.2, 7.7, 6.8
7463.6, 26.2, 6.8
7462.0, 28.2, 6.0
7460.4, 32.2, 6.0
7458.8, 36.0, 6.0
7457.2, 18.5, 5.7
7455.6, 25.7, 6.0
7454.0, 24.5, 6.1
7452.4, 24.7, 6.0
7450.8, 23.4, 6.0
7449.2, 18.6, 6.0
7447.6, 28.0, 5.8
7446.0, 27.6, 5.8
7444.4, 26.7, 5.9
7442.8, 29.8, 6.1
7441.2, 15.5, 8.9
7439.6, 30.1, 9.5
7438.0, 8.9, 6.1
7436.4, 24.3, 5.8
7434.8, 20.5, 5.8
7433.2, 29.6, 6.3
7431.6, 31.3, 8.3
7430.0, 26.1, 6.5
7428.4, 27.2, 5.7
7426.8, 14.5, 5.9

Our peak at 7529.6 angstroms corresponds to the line H-alpha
